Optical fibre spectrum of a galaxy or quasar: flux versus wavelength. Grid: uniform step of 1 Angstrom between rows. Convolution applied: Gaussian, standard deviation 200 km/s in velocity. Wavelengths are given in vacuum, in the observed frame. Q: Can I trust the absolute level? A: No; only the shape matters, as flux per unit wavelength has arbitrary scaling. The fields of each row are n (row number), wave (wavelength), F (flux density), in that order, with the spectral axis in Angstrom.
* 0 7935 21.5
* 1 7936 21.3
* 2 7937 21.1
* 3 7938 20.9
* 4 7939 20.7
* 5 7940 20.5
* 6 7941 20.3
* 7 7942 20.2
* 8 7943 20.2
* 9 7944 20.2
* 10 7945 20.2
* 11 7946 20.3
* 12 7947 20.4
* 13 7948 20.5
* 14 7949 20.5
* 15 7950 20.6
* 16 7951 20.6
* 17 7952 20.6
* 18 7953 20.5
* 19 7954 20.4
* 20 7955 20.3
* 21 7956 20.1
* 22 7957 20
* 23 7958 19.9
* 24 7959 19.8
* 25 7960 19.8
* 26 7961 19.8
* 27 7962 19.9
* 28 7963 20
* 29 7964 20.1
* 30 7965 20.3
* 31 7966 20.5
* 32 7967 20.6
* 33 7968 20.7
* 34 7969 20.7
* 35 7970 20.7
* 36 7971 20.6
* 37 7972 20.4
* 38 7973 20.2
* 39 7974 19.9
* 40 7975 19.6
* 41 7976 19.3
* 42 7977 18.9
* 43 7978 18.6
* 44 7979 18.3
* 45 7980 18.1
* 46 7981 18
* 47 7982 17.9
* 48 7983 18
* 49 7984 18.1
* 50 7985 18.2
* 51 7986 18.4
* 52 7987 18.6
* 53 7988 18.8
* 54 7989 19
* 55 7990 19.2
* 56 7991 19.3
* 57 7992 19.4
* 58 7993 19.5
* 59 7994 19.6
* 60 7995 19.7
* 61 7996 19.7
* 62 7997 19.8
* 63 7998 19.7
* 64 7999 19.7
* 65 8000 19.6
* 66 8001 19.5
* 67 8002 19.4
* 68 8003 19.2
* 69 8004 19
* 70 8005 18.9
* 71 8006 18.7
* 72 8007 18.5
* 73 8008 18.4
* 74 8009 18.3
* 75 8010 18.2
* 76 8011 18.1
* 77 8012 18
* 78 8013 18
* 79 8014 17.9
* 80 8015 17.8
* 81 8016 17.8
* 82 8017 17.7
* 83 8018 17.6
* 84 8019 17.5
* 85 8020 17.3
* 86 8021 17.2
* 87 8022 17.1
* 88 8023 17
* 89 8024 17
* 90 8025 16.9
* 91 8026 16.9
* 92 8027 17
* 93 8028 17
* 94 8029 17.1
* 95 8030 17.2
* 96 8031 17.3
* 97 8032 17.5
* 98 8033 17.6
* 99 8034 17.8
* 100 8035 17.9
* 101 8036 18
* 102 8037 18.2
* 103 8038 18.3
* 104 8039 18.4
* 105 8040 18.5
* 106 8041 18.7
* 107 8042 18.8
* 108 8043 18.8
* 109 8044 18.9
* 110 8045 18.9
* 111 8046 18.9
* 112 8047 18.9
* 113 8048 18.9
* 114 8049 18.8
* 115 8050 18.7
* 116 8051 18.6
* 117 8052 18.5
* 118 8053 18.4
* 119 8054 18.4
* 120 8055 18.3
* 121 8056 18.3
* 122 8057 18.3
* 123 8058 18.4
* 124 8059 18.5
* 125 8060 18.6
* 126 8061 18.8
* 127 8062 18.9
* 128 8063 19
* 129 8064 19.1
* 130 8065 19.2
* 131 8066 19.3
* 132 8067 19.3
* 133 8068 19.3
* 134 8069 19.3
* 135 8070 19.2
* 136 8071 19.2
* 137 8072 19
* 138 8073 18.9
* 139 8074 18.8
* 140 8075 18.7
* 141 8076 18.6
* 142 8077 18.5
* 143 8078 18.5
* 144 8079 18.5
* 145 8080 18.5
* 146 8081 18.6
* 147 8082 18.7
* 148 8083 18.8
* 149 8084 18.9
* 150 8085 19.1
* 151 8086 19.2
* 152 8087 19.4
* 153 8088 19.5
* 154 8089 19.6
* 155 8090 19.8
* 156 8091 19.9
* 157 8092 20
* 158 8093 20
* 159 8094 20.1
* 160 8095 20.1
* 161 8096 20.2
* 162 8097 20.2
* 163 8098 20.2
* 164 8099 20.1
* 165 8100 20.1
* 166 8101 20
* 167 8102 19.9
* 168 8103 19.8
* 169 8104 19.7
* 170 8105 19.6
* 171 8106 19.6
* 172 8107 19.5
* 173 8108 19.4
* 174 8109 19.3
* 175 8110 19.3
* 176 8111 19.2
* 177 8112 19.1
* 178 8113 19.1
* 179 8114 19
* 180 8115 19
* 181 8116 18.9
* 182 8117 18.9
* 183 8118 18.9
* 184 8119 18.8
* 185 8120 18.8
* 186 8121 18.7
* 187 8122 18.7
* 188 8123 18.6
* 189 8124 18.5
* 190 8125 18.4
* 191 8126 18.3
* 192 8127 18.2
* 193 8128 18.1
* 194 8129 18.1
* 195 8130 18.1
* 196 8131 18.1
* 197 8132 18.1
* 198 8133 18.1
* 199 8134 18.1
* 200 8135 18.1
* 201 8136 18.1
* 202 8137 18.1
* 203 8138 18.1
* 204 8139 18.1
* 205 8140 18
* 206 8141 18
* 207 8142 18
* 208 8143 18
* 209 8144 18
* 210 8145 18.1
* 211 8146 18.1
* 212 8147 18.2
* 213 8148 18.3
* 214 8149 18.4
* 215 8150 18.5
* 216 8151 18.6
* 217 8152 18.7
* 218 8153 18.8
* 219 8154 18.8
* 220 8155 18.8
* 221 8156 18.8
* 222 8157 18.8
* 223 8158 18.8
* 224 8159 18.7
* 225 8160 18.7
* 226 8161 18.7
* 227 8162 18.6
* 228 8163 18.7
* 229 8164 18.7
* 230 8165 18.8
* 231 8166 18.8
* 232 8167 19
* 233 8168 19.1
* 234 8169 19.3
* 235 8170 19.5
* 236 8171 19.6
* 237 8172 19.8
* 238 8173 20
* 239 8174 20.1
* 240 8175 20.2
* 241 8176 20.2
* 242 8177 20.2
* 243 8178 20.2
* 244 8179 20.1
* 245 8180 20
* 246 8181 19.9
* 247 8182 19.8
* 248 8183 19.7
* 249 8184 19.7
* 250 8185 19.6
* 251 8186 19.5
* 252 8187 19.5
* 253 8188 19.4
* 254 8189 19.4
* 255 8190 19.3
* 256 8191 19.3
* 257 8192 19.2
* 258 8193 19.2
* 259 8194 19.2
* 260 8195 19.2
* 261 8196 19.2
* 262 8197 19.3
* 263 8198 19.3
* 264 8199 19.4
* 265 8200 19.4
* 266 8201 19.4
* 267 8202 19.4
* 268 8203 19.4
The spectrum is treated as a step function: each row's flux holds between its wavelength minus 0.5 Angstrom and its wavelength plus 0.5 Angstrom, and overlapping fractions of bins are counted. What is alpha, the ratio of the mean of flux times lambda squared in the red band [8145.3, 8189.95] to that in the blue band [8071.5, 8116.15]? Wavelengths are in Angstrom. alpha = 1.01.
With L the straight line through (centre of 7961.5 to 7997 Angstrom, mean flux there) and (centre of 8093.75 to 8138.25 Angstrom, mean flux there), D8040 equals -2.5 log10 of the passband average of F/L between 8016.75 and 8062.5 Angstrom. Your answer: 0.07 mag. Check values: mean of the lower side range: 19.4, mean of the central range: 18.1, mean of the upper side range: 19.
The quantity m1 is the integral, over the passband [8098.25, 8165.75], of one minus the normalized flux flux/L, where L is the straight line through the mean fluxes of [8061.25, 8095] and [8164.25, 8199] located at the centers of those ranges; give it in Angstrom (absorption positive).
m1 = 2.2 Angstrom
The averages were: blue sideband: 19.1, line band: 18.7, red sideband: 19.5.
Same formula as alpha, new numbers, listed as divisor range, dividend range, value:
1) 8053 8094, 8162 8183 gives 1.06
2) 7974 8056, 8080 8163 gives 1.05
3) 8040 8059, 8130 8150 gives 0.99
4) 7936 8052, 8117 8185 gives 1.03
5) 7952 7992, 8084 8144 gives 1.01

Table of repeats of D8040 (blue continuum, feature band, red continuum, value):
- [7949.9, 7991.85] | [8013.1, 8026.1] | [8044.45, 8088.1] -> 0.107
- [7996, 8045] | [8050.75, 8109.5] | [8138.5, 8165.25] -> -0.052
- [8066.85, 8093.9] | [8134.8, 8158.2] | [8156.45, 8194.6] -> 0.056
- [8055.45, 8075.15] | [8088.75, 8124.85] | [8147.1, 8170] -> -0.035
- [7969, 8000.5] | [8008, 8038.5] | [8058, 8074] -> 0.091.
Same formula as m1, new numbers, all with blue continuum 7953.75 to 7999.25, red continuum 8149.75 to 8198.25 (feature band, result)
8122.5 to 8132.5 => 0.6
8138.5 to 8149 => 0.7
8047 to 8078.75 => 1.0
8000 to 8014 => 0.6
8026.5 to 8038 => 1.1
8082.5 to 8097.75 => -0.2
